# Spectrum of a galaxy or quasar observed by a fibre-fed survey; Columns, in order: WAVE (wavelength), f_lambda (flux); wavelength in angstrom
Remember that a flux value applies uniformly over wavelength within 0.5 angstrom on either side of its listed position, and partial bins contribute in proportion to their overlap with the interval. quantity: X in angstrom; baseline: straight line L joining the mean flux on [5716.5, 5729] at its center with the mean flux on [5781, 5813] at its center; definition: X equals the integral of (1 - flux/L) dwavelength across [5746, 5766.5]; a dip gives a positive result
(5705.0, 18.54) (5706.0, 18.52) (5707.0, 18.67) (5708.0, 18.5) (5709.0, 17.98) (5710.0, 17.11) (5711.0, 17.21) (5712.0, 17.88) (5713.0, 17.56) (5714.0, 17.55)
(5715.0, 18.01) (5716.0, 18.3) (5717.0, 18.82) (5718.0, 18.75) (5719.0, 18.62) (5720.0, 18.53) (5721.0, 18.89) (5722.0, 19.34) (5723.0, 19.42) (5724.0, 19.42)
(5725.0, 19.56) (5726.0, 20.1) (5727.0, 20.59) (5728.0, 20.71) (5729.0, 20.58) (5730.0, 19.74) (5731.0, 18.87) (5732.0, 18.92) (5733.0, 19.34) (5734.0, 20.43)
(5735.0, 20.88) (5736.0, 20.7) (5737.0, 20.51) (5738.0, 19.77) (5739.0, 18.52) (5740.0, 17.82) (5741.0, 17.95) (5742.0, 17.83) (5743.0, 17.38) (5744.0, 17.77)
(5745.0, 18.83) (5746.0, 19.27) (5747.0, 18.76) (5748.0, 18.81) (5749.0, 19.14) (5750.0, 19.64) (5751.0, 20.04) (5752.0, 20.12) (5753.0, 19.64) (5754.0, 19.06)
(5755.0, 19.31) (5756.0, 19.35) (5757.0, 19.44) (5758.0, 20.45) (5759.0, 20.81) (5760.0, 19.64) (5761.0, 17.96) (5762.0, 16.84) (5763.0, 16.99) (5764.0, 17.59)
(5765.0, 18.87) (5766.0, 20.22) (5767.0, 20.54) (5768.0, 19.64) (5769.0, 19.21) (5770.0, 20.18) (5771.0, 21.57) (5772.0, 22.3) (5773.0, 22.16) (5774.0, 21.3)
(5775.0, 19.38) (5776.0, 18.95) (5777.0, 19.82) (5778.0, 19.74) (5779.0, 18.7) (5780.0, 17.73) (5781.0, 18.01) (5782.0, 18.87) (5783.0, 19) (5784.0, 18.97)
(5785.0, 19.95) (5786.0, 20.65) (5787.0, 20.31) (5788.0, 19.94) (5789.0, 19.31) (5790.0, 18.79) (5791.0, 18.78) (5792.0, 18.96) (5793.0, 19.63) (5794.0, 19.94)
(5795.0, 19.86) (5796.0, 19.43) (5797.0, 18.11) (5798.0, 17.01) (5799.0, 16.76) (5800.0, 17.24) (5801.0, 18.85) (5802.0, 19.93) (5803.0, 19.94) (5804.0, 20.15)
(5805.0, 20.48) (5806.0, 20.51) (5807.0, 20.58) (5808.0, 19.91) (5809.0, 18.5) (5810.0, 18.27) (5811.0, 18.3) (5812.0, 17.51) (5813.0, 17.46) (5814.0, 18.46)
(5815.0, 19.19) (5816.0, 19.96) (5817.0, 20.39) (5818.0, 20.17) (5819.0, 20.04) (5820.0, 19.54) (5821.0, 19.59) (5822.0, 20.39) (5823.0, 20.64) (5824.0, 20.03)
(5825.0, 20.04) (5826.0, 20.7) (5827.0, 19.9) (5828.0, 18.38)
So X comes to 0.18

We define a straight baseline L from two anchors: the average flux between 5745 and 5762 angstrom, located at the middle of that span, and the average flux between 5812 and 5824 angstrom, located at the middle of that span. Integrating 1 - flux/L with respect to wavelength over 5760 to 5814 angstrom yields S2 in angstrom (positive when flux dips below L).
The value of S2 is 0.6 angstrom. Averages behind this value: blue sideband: 19.4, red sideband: 19.6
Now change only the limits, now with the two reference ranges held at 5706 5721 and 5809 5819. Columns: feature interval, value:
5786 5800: -0.18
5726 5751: -1.34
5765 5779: -1.27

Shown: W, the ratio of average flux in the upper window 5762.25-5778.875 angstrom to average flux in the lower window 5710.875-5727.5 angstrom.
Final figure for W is 1.06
